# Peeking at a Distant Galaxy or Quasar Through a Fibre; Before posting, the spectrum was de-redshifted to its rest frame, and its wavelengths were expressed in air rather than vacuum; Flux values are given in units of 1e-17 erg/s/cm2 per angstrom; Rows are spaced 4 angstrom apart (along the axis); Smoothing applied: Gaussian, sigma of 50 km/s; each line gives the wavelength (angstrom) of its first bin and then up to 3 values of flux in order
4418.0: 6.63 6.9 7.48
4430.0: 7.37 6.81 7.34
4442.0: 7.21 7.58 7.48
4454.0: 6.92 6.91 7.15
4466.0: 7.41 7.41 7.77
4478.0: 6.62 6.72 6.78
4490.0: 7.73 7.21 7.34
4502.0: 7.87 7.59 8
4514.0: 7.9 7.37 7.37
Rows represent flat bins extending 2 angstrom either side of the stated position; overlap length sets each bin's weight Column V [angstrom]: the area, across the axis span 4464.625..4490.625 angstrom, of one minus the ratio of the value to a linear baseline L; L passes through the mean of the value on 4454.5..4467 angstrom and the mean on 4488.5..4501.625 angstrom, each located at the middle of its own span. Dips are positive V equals 0.4 angstrom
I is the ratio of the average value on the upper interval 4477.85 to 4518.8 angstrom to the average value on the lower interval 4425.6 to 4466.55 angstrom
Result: 1.03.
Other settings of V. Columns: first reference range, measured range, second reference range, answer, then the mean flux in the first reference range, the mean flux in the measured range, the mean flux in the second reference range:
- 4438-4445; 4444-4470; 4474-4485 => -0.5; 7.3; 7.25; 6.88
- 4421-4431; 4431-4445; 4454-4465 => 0.0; 7.27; 7.17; 7.04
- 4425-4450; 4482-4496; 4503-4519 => 0.8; 7.31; 7.17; 7.75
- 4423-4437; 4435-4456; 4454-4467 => -0.4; 7.21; 7.28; 7.1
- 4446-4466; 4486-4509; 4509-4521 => 0.2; 7.19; 7.5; 7.7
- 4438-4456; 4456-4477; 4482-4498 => -0.1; 7.3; 7.3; 7.19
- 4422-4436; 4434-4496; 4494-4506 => 1.3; 7.17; 7.2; 7.54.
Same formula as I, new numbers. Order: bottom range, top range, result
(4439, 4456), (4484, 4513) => 1.03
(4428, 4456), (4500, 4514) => 1.08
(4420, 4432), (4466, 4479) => 1.01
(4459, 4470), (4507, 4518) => 1.07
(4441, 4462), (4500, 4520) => 1.07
